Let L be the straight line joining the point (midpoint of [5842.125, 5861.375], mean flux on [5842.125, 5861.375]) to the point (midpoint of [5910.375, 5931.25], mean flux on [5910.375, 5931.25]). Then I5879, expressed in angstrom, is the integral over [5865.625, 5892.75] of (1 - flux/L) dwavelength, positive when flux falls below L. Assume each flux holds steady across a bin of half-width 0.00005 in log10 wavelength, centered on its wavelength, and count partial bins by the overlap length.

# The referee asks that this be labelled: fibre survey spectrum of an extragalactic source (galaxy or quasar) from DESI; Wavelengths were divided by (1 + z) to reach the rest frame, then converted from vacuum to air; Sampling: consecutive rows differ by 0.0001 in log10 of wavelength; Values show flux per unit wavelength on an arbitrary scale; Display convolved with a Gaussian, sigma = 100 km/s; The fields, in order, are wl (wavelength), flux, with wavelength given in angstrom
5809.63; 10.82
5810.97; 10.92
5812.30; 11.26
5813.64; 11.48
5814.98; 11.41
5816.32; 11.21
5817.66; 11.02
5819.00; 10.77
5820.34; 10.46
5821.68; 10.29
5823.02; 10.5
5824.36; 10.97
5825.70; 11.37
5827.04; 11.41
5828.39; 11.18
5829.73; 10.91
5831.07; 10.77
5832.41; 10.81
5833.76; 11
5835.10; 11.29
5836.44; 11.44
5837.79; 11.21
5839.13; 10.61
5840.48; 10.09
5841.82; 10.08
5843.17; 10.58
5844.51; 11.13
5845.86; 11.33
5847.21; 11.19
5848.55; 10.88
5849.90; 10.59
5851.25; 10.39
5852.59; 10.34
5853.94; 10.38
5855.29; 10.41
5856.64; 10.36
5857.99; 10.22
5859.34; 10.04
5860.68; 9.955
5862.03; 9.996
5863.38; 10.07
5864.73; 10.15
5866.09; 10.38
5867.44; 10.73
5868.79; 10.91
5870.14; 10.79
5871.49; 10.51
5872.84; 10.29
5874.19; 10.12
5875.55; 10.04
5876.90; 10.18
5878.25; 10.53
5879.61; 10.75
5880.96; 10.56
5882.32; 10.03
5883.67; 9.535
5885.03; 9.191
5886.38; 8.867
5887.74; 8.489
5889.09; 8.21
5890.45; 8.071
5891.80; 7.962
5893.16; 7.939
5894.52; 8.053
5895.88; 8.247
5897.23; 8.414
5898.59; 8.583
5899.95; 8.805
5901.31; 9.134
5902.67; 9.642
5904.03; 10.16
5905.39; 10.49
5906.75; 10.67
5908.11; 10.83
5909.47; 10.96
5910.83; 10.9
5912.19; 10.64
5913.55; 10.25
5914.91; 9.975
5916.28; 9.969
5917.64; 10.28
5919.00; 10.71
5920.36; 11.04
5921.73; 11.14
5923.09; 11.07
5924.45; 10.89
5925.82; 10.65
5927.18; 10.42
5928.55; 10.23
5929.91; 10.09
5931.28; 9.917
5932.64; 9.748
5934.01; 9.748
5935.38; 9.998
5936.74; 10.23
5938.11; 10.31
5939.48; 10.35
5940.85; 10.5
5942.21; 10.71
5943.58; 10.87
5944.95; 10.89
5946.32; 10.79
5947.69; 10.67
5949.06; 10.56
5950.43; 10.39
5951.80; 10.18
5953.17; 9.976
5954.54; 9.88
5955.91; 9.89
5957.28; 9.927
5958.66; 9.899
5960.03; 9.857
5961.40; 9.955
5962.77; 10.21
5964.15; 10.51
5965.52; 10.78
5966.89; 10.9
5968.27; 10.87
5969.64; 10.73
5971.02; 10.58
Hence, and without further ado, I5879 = 1.9 angstrom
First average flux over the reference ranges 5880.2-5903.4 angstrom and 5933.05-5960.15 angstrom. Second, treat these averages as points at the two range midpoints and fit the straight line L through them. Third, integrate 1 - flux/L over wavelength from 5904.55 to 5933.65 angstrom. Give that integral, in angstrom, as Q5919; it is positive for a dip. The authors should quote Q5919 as -3.0 angstrom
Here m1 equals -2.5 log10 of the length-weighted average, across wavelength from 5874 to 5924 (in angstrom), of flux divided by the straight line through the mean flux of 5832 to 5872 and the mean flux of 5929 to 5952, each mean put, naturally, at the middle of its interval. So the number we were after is 0.08 mag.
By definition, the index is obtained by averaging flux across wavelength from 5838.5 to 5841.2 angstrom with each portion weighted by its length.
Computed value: 10.3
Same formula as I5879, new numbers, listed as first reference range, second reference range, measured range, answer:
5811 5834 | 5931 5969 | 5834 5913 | 5.0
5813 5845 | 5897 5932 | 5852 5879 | 0.8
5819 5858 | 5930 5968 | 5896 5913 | 1.0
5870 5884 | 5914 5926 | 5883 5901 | 3.3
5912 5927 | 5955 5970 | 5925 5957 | 0.5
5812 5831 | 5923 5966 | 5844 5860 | 0.3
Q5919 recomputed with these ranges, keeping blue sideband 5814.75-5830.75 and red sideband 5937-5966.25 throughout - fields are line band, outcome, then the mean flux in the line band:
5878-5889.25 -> 1.1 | 9.6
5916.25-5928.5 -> -0.3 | 10.7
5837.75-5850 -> 0.1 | 10.8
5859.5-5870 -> 0.4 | 10.3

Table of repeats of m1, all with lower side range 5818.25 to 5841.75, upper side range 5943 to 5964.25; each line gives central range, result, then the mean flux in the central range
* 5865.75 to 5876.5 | 0.02 mag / 10.5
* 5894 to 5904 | 0.19 mag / 8.8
